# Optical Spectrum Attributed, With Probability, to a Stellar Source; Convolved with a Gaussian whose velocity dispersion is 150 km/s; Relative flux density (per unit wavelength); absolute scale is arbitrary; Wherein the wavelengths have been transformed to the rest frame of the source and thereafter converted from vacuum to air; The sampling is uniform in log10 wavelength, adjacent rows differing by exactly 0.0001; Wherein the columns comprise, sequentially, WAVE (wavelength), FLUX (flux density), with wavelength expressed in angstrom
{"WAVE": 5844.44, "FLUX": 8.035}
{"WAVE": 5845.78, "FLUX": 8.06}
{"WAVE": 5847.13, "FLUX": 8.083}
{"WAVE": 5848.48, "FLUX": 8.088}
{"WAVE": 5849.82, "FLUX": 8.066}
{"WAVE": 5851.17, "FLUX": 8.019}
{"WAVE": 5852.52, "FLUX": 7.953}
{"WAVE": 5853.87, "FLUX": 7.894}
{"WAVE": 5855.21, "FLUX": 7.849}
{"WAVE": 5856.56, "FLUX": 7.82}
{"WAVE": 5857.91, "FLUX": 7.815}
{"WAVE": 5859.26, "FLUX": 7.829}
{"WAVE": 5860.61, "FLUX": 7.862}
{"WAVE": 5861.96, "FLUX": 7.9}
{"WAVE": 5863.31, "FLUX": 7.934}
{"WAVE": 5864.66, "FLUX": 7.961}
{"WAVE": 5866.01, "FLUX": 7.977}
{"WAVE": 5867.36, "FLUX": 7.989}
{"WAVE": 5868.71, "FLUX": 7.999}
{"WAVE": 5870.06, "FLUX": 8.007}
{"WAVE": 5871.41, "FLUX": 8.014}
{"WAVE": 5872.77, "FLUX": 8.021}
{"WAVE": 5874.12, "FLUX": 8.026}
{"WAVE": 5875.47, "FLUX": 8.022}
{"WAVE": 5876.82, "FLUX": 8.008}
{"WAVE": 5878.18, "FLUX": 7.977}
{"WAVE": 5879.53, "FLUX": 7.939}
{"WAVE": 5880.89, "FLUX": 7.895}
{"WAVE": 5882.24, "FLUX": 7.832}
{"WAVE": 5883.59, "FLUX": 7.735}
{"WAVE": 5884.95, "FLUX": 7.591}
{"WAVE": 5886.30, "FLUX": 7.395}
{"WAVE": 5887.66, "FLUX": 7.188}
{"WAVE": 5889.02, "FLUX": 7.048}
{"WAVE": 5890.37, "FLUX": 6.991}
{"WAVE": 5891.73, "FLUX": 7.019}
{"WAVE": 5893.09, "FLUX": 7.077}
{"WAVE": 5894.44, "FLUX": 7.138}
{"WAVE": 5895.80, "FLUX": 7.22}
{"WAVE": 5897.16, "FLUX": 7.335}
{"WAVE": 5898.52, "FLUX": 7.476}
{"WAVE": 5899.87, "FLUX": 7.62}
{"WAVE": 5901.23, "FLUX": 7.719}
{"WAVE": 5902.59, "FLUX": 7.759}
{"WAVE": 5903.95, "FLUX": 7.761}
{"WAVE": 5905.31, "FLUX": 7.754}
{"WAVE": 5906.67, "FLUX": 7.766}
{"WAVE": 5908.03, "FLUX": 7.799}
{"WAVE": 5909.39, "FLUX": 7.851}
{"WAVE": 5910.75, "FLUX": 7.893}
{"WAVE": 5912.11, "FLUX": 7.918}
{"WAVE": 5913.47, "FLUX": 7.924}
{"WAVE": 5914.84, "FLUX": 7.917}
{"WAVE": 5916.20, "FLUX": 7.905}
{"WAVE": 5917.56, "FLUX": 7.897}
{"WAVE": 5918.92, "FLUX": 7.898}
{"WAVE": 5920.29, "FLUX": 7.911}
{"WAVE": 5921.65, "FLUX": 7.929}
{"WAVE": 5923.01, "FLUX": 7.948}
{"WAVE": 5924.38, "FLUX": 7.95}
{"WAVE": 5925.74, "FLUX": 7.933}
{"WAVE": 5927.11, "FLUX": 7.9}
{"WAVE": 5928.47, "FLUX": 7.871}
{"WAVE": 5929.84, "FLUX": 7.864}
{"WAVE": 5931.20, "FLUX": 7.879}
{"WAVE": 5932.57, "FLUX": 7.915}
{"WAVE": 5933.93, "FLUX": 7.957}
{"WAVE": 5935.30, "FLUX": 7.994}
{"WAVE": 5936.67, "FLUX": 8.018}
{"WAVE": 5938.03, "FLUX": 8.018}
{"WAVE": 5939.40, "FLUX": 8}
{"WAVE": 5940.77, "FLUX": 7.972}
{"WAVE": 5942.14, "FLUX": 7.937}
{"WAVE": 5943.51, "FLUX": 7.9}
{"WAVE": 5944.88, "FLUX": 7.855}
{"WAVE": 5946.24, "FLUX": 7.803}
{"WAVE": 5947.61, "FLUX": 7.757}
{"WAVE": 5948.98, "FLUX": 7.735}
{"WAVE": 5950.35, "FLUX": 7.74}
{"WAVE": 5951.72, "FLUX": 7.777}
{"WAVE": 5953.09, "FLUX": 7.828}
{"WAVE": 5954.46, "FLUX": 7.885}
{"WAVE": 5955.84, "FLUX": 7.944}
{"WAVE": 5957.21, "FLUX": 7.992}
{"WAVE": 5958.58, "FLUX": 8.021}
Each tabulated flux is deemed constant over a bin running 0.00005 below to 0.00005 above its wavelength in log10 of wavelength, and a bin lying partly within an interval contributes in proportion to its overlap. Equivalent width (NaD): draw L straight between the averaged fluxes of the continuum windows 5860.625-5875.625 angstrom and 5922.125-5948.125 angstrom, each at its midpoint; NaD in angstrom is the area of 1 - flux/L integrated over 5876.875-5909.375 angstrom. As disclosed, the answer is 1.7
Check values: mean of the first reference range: 7.98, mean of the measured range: 7.54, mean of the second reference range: 7.92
